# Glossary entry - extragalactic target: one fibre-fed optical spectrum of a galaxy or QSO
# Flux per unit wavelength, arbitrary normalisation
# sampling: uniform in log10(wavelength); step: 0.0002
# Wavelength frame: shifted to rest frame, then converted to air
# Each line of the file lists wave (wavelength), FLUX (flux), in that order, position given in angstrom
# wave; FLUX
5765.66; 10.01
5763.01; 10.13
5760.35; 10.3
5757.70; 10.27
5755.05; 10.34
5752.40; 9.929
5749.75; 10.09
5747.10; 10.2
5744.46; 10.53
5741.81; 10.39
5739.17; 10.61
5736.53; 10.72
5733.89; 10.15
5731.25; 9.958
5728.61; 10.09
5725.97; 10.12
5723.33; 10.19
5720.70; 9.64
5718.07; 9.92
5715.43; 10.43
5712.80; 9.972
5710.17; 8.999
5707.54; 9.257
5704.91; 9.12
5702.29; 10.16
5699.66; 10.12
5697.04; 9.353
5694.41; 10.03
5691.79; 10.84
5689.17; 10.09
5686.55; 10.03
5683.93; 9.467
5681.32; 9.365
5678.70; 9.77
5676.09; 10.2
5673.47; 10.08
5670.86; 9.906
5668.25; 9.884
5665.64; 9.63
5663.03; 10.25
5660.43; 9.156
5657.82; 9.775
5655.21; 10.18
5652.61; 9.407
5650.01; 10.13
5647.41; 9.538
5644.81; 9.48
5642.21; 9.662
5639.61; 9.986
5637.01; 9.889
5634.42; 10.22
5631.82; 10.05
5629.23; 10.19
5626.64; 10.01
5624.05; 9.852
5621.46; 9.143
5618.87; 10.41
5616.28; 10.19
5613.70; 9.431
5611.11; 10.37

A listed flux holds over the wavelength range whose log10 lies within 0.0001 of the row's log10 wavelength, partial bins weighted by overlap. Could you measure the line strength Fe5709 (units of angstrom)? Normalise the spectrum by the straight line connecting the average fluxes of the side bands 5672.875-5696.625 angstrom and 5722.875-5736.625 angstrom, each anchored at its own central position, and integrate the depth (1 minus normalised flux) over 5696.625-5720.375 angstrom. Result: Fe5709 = 0.8 angstrom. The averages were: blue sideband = 9.96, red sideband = 10.2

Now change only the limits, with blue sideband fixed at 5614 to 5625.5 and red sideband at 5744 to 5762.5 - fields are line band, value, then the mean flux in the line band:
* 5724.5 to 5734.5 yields 0.1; 10.1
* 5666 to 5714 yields 1.1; 9.81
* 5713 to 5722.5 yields 0.1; 10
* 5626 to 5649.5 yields 0.0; 9.9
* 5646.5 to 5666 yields 0.4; 9.77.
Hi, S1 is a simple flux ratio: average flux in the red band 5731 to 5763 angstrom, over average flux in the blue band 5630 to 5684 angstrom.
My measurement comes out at 1.0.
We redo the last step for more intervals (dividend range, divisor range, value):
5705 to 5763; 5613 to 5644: 1.02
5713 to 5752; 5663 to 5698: 1.03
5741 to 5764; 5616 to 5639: 1.03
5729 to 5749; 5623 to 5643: 1.04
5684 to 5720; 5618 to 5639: 0.99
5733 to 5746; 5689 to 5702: 1.04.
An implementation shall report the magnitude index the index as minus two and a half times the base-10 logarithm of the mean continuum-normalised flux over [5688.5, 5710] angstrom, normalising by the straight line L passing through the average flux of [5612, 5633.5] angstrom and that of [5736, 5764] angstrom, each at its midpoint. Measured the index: 0.04 mag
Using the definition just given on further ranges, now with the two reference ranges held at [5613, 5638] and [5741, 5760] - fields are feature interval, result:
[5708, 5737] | 0.02 mag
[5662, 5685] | 0.02 mag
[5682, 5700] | 0.02 mag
